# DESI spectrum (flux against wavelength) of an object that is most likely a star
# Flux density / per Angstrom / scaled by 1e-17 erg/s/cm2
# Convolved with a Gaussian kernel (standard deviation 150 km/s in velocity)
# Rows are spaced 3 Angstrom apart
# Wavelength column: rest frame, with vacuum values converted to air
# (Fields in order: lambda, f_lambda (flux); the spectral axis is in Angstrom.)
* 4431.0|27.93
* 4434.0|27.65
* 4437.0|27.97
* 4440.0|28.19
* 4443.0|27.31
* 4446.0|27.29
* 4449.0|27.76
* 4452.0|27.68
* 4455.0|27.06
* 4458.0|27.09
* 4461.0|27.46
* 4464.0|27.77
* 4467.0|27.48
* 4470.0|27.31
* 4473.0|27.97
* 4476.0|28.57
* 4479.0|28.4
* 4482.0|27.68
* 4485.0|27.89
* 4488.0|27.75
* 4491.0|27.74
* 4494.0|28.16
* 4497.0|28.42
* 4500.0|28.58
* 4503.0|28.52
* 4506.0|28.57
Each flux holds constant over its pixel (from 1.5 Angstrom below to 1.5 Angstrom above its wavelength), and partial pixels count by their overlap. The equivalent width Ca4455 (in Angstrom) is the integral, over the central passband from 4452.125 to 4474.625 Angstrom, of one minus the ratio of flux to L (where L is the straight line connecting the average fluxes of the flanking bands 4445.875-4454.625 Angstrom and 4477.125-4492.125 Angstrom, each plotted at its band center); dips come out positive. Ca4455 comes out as 0.18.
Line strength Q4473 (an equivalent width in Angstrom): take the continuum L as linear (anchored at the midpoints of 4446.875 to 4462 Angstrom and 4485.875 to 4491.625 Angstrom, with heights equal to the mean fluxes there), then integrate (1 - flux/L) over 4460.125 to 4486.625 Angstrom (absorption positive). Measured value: -0.23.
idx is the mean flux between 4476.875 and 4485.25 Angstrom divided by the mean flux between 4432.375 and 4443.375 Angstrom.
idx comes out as 1.01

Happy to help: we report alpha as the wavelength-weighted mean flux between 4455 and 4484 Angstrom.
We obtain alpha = 27.7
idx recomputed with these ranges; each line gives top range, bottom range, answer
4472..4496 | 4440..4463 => 1.02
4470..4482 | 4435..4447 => 1.01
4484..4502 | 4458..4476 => 1.02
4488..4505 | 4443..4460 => 1.03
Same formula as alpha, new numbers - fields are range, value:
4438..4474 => 27.5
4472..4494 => 28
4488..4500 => 28.1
